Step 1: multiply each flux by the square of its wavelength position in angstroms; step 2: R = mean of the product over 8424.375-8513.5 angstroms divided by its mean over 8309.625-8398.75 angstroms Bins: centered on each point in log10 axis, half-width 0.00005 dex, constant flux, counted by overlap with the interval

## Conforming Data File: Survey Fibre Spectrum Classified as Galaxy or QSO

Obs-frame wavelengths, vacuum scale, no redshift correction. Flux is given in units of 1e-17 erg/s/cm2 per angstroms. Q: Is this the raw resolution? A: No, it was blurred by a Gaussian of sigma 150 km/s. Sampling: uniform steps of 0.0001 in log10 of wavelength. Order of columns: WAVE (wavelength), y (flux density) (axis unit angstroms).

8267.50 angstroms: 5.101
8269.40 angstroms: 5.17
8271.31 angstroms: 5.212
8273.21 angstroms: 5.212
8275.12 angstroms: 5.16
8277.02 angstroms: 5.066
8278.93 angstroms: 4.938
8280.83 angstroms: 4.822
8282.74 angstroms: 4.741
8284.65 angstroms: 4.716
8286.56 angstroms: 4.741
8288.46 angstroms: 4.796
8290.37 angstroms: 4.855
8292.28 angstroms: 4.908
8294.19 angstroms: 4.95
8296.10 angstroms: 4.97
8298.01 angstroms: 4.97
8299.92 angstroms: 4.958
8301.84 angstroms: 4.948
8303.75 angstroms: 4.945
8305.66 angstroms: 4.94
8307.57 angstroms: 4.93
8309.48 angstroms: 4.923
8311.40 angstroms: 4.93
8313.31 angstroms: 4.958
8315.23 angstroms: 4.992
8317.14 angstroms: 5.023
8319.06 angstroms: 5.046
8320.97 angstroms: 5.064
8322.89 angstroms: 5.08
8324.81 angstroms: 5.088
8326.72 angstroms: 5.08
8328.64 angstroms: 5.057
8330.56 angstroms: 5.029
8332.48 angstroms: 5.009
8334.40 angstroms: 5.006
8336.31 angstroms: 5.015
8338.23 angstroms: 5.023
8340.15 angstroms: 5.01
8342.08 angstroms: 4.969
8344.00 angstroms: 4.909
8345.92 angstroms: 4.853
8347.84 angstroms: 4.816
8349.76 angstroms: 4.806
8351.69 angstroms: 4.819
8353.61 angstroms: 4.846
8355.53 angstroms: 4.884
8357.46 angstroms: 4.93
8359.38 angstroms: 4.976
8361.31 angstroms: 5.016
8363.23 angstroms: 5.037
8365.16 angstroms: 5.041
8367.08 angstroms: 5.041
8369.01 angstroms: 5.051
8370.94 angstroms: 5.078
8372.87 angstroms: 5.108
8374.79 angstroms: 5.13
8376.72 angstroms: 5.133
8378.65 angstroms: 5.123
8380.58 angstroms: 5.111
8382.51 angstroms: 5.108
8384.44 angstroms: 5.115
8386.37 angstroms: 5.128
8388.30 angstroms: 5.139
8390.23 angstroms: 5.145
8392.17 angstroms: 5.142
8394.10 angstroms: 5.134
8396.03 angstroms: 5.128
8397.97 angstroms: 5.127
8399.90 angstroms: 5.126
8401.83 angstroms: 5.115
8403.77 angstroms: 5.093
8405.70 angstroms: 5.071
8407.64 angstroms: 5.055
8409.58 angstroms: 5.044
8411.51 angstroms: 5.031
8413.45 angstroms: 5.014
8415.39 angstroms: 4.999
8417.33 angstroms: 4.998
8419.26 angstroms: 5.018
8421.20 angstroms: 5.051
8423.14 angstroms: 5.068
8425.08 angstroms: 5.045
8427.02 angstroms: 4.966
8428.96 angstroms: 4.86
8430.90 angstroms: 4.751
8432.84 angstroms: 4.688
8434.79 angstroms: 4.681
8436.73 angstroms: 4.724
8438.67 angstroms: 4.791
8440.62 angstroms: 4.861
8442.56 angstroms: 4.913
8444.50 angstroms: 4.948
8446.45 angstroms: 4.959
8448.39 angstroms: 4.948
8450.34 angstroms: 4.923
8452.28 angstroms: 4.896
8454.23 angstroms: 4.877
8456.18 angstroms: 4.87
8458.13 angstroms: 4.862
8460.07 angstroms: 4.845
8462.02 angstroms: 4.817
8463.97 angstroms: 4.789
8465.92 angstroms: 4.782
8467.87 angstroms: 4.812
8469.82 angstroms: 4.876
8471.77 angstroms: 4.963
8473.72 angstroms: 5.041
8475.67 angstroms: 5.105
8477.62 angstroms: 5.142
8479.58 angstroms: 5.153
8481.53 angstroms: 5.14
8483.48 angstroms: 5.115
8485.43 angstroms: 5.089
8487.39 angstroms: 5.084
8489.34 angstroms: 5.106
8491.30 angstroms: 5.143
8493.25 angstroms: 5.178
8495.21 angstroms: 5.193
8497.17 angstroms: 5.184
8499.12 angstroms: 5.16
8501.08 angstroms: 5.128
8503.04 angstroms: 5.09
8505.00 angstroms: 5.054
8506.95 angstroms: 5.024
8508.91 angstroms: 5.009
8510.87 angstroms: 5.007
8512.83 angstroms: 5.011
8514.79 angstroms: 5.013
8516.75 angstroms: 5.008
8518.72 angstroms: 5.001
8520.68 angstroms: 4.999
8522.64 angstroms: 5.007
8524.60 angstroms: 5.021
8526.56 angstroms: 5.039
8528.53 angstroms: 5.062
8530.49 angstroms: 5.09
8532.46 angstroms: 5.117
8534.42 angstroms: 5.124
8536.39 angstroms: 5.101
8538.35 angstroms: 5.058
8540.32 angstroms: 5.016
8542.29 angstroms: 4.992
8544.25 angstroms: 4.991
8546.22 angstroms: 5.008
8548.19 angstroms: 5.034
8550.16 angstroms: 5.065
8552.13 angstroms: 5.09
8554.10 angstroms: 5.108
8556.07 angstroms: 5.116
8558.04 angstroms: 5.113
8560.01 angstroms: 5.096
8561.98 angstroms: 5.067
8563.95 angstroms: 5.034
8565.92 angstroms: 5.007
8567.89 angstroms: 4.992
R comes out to 1.02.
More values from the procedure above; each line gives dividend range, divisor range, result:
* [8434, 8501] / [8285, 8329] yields 1.04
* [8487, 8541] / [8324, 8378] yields 1.06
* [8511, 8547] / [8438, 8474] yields 1.05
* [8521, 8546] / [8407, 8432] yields 1.04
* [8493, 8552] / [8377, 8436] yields 1.03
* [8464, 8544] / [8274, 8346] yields 1.07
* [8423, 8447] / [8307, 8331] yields 1.00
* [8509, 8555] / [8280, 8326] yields 1.08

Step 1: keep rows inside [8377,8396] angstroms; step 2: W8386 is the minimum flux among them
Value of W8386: 5.108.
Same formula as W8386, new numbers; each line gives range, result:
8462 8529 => 4.782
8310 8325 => 4.93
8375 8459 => 4.681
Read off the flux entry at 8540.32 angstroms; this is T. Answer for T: 5.016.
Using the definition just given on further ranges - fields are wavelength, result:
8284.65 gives 4.716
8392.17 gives 5.142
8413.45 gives 5.014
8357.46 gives 4.93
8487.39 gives 5.084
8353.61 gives 4.846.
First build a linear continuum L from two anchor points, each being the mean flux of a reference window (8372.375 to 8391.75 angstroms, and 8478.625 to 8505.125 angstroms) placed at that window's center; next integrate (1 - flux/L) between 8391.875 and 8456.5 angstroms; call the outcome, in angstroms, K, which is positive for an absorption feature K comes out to 2.0 angstroms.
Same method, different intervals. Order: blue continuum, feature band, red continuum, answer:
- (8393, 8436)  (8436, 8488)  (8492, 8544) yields 0.96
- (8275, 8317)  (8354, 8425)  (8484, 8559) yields -1.27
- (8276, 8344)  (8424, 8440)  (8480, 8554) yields 0.66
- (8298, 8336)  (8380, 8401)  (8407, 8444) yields -0.76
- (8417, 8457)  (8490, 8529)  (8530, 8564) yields -0.45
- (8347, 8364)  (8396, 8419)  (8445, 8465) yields -0.81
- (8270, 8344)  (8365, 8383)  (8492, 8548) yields -0.33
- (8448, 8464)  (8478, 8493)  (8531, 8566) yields -0.58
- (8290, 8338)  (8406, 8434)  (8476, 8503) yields 0.59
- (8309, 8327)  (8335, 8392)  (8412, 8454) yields -0.45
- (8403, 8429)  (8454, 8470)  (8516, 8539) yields 0.65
